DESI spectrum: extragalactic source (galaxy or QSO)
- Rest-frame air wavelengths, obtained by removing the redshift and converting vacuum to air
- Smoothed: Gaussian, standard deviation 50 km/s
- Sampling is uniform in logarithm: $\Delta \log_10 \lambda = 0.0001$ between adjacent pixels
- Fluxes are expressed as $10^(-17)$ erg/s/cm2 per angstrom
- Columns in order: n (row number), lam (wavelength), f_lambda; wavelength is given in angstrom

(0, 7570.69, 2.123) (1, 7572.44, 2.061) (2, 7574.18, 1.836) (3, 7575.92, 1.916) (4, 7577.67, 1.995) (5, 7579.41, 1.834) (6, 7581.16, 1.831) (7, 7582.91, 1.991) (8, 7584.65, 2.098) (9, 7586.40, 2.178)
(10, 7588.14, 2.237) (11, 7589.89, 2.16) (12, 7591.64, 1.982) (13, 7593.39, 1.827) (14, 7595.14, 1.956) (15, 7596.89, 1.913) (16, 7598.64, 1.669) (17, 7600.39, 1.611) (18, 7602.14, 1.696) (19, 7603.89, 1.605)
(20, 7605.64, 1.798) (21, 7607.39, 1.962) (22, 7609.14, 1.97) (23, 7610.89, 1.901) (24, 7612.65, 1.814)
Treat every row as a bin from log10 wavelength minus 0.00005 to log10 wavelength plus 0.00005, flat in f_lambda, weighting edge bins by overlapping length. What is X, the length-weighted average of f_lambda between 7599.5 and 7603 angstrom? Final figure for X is 1.65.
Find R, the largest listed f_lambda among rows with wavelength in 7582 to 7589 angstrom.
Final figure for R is 2.237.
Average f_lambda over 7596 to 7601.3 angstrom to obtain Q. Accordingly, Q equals 1.73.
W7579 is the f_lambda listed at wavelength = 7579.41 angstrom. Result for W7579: 1.834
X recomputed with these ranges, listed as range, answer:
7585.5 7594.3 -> 2.08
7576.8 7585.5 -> 1.95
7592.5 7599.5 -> 1.84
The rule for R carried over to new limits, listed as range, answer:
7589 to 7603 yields 2.16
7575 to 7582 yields 1.995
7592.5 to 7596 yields 1.956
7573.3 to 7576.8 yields 1.916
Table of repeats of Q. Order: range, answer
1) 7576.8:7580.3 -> 1.91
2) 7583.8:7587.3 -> 2.14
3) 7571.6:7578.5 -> 1.95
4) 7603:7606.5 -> 1.7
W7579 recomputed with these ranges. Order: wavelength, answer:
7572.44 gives 2.061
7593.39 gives 1.827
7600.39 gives 1.611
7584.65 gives 2.098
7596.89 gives 1.913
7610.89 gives 1.901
